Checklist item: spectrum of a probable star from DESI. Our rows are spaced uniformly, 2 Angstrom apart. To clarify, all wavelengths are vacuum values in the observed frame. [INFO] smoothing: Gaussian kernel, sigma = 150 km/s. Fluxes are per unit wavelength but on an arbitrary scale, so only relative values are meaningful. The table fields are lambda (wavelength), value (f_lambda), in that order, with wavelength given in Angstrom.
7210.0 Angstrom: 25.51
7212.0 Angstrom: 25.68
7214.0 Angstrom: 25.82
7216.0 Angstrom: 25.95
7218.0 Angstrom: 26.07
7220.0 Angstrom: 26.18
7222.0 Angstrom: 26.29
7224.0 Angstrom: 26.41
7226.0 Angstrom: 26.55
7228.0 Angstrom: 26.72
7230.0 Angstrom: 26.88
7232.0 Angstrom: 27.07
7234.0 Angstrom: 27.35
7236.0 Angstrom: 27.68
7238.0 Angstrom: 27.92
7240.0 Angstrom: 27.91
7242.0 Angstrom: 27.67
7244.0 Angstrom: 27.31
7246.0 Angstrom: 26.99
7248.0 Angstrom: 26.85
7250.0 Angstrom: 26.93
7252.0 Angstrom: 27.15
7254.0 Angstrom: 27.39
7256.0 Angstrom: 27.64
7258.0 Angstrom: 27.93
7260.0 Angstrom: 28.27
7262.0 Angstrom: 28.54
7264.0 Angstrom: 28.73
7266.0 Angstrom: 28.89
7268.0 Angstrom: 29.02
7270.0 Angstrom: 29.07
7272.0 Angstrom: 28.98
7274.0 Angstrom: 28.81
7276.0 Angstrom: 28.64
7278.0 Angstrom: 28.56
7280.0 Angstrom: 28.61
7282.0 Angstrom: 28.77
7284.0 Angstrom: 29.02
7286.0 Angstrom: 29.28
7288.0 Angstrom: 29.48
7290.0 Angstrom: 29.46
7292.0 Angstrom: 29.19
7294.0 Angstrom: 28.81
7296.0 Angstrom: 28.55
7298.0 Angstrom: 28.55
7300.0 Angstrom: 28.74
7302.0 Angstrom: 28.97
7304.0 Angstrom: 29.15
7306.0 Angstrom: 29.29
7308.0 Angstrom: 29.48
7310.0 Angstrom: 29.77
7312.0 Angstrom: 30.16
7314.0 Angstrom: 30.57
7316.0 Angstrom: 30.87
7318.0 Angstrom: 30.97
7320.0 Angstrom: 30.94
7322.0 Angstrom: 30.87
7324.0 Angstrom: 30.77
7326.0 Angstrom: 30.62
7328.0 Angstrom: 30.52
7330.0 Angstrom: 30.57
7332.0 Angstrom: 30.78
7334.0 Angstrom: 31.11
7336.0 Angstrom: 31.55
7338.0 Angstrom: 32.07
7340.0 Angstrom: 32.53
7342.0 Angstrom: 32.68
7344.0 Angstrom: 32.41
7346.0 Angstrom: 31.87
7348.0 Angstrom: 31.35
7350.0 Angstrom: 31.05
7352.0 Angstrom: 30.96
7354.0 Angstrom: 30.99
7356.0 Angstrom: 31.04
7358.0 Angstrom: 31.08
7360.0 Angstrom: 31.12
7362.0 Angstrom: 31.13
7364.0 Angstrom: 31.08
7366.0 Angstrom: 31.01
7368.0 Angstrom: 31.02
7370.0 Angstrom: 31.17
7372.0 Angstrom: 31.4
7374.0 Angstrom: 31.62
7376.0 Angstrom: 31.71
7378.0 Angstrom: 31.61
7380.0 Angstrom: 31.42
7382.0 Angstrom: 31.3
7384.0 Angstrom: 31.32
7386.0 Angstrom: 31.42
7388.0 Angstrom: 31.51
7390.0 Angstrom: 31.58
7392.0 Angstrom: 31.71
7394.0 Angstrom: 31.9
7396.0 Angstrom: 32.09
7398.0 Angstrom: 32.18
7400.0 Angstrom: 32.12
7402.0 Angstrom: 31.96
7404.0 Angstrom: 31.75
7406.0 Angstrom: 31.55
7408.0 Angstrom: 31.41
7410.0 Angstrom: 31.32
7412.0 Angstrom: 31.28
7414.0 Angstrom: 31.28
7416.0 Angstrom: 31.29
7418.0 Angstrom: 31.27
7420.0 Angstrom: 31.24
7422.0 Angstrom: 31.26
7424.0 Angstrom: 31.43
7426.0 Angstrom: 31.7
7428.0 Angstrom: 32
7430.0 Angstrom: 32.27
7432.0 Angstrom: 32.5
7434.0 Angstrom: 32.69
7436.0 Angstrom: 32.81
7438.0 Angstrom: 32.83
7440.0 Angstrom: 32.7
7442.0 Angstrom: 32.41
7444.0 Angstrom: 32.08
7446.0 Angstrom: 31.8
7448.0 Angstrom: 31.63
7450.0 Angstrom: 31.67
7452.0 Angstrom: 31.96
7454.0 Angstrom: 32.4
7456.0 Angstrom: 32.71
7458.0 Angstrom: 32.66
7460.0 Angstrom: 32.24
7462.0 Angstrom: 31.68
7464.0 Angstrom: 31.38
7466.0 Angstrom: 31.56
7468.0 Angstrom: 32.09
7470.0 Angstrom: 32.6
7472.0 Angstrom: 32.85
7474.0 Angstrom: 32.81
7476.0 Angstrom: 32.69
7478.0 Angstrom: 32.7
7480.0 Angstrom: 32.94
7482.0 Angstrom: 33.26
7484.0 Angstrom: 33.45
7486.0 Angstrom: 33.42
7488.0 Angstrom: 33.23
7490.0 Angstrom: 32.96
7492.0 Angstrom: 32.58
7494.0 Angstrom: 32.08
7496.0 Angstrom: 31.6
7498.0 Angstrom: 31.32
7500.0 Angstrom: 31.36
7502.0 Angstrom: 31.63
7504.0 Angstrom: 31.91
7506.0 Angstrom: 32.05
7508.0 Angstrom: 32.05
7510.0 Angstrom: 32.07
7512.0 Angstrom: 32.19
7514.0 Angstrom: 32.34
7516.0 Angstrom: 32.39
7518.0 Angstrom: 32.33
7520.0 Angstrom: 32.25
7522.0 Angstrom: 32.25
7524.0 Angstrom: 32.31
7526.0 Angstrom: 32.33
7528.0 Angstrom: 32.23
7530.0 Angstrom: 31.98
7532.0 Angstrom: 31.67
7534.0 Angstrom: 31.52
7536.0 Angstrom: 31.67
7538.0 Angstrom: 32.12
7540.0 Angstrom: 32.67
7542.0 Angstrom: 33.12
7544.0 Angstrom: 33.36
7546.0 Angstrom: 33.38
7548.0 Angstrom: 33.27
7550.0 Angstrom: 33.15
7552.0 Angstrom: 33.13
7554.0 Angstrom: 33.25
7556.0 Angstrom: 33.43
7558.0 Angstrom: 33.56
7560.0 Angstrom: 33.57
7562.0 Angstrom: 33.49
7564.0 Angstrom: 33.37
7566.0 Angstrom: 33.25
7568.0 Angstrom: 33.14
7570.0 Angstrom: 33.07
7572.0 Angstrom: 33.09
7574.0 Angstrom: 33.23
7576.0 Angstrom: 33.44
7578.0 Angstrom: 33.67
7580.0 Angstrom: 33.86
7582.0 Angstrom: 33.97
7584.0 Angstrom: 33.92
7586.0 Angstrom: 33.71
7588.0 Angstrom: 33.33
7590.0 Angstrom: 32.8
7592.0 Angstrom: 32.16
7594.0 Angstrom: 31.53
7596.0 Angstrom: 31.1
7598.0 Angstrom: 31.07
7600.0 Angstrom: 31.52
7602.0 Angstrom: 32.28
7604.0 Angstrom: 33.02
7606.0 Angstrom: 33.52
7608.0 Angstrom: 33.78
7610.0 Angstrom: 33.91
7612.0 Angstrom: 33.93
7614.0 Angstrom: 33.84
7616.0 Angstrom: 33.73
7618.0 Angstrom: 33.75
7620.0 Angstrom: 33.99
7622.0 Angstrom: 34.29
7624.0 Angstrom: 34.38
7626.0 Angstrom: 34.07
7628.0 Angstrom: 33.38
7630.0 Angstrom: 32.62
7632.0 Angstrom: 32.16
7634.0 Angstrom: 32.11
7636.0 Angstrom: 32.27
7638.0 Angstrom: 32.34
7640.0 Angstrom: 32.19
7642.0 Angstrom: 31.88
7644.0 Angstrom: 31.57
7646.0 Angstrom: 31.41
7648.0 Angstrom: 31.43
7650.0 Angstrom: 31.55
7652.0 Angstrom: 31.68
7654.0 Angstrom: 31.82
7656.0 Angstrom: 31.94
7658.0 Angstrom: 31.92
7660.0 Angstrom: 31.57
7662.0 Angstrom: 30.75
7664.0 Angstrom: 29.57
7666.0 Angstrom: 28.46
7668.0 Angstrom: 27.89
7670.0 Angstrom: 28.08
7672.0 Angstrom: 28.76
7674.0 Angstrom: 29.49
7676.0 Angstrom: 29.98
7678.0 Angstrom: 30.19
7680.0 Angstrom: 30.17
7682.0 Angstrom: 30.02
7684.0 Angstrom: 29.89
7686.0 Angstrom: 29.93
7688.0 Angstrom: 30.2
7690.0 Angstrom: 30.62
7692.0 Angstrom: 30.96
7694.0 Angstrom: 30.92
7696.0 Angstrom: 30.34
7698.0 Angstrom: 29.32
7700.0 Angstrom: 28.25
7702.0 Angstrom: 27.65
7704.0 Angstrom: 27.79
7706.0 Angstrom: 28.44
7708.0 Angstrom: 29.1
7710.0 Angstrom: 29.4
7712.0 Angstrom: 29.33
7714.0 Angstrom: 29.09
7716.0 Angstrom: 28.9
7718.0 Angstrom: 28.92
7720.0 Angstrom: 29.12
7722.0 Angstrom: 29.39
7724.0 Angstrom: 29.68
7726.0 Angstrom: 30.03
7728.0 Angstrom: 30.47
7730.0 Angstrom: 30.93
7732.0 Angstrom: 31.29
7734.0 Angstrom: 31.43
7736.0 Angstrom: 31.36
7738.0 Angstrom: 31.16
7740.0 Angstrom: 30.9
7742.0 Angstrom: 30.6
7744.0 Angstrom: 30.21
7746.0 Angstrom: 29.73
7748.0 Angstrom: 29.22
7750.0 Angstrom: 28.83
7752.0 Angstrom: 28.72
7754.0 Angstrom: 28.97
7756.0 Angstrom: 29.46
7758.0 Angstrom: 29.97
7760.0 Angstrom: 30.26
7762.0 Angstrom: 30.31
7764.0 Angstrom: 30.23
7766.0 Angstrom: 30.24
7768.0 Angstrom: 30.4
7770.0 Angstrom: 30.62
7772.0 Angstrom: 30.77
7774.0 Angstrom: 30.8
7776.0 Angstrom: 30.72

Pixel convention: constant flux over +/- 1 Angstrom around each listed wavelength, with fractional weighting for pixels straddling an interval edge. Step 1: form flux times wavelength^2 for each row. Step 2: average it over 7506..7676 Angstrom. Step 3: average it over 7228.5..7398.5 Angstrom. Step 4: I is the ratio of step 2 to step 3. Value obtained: 1.2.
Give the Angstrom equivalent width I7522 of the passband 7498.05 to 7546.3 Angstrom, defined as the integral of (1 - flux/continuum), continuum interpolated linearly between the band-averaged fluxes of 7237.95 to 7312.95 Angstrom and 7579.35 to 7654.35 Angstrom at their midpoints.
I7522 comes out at -0.87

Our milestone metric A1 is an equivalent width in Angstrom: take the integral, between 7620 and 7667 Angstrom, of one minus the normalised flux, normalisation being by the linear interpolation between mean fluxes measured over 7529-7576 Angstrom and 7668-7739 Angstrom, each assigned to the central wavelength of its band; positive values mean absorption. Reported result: -1.5 Angstrom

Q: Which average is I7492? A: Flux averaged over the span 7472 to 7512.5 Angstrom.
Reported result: 32.4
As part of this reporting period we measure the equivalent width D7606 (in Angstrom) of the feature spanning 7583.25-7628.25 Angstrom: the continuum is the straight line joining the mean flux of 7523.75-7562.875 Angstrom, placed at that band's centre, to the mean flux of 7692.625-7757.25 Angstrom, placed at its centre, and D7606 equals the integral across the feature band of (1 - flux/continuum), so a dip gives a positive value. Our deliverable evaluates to -2.1 Angstrom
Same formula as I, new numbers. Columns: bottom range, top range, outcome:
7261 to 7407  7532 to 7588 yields 1.15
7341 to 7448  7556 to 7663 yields 1.10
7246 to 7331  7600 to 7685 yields 1.20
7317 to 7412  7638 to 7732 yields 1.04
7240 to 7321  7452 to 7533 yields 1.19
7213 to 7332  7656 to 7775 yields 1.18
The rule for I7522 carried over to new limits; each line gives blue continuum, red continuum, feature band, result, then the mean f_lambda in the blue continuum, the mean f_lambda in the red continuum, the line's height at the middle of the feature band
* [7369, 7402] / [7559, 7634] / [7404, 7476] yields 0.12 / 31.6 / 33.2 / 32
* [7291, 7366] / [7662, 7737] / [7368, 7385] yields -0.53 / 30.6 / 29.6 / 30.5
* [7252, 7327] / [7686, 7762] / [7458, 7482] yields -2.40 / 29.2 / 29.8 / 29.4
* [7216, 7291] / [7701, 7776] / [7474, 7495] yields -3.01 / 27.8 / 29.8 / 28.8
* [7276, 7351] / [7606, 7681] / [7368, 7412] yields -1.48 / 30.2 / 31.8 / 30.6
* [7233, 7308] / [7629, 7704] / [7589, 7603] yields -0.75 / 28.4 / 30.6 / 30.2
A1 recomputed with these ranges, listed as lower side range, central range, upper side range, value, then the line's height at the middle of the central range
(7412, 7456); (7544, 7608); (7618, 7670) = -2.3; 31.9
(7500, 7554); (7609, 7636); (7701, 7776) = -2.0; 31.2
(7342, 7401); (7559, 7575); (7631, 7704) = -1.3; 30.8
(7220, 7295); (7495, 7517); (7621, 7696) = -1.4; 29.9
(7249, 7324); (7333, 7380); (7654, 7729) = -3.7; 29.2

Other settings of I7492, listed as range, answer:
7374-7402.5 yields 31.7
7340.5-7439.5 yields 31.6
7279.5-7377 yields 30.5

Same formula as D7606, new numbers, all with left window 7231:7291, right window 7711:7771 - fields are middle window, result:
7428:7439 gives -1.4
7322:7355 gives -3.3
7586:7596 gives -1.0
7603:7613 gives -1.4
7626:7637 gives -1.1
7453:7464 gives -1.3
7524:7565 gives -5.0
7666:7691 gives 0.2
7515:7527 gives -1.3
